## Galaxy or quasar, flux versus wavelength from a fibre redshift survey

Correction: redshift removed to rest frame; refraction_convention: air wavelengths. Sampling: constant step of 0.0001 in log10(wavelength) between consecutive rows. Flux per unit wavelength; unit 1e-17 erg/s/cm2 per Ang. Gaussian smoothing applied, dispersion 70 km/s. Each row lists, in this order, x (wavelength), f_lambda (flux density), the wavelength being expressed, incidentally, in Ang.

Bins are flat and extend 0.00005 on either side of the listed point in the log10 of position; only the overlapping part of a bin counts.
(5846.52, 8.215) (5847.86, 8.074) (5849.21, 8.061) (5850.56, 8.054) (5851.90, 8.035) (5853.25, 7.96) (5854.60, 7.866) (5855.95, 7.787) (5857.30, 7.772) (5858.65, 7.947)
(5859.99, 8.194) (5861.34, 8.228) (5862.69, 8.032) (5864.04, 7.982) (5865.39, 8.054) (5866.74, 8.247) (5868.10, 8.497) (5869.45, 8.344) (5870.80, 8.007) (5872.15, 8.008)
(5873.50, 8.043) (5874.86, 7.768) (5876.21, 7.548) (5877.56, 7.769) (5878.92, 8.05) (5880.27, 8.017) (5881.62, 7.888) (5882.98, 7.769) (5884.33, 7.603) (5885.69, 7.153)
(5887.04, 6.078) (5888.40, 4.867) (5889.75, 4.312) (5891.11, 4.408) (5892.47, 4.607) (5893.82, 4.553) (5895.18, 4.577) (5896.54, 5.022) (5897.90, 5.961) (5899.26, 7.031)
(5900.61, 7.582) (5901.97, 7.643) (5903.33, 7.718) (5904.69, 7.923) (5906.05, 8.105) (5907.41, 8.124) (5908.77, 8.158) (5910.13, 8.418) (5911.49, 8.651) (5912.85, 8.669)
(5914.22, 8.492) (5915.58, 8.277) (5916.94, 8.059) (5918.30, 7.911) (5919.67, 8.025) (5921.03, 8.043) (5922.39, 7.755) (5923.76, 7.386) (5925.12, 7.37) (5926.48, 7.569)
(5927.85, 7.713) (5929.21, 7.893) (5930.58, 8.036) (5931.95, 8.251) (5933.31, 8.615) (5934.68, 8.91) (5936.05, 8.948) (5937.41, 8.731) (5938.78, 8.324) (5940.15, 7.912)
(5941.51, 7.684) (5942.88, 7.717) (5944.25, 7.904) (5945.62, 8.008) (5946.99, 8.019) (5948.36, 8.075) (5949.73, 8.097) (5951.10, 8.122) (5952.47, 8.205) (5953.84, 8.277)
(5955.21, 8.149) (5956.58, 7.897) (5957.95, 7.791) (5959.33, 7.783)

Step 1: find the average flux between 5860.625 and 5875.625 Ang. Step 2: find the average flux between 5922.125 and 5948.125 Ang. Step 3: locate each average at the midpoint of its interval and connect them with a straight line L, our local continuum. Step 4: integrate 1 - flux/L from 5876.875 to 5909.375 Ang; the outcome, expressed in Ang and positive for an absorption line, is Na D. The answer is 5.5 Ang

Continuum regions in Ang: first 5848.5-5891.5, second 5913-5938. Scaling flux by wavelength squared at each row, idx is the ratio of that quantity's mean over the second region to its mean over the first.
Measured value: 1.09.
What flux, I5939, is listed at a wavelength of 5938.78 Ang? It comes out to 8.324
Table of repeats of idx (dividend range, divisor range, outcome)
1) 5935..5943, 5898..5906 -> 1.12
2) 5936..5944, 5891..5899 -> 1.66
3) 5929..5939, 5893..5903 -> 1.41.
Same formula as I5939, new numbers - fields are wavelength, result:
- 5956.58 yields 7.897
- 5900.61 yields 7.582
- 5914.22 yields 8.492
